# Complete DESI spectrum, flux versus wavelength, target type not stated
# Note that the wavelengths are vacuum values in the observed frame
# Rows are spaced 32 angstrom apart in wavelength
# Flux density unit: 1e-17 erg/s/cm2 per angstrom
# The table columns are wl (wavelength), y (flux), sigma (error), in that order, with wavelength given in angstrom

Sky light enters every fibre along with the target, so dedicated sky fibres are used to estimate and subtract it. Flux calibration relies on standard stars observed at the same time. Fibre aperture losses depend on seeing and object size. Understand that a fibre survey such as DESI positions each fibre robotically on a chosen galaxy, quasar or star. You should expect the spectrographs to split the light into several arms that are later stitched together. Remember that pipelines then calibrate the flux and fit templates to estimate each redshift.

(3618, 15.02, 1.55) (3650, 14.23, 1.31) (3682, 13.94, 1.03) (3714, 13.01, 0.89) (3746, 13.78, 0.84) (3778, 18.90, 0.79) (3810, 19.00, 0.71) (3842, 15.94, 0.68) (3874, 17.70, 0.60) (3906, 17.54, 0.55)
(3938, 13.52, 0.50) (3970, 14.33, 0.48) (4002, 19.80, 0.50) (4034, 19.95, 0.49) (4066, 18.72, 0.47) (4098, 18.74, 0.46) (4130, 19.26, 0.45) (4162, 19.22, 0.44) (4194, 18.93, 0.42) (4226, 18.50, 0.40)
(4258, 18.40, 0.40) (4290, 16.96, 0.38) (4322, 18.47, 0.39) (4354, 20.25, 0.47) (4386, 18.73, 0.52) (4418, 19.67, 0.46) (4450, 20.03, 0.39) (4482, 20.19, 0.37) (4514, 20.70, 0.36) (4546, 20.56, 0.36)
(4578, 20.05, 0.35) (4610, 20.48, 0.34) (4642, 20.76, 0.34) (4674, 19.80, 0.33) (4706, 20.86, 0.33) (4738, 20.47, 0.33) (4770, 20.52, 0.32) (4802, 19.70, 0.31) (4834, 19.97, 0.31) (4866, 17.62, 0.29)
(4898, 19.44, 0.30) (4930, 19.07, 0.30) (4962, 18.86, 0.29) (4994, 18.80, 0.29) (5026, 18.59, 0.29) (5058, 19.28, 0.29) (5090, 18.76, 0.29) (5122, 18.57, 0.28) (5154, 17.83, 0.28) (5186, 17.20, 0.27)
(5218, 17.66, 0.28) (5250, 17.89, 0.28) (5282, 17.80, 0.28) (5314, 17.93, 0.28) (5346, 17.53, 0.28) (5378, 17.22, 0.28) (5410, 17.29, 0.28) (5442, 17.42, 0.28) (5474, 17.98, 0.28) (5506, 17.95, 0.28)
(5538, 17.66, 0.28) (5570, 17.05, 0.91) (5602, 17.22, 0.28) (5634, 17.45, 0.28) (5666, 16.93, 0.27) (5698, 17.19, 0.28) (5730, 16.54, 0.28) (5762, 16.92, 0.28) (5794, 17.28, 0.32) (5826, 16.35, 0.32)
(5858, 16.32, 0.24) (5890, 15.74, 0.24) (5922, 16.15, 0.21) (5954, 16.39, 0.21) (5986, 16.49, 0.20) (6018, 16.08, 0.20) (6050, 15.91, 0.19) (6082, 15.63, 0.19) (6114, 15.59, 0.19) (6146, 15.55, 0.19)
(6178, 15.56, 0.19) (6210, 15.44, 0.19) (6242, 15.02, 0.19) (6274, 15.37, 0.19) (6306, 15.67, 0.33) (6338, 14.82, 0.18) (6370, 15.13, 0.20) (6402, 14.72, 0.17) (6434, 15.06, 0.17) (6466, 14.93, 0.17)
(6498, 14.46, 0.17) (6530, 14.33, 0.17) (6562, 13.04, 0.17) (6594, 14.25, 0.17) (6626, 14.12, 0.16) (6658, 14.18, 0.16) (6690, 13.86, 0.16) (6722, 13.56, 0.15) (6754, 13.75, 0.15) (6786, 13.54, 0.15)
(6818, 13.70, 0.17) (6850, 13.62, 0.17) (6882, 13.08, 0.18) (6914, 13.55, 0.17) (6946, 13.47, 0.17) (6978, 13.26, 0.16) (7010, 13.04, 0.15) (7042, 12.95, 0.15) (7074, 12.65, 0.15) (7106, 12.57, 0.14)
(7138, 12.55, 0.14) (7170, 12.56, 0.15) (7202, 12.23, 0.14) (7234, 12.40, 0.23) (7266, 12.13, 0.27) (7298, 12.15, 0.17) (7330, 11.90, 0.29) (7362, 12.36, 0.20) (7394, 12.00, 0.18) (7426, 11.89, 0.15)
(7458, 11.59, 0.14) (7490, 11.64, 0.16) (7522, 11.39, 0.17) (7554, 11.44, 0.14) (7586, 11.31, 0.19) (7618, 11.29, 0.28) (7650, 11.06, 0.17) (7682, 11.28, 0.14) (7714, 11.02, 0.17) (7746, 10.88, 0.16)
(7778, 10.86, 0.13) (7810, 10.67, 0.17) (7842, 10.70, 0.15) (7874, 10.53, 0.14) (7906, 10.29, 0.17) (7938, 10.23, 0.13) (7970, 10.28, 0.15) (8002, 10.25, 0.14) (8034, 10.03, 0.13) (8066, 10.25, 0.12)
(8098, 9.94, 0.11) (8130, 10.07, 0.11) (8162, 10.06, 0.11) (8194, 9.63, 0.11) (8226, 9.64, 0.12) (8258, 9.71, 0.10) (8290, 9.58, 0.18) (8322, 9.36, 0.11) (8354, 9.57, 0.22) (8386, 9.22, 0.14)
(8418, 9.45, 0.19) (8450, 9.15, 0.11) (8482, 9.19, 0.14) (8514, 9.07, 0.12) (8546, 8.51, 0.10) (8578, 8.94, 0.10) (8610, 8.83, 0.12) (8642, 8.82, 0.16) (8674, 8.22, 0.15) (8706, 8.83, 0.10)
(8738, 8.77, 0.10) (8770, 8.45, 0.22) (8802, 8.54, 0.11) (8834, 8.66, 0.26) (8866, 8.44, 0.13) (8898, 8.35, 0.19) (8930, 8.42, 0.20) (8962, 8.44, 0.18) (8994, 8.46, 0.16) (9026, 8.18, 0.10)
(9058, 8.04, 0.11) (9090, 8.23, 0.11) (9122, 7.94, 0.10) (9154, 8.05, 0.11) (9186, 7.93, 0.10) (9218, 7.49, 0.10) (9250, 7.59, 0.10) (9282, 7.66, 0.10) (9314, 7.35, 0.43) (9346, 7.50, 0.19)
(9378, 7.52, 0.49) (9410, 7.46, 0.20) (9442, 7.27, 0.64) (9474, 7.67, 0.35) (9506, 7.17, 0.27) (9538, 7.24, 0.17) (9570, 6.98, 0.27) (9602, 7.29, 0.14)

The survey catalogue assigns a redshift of 0.000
